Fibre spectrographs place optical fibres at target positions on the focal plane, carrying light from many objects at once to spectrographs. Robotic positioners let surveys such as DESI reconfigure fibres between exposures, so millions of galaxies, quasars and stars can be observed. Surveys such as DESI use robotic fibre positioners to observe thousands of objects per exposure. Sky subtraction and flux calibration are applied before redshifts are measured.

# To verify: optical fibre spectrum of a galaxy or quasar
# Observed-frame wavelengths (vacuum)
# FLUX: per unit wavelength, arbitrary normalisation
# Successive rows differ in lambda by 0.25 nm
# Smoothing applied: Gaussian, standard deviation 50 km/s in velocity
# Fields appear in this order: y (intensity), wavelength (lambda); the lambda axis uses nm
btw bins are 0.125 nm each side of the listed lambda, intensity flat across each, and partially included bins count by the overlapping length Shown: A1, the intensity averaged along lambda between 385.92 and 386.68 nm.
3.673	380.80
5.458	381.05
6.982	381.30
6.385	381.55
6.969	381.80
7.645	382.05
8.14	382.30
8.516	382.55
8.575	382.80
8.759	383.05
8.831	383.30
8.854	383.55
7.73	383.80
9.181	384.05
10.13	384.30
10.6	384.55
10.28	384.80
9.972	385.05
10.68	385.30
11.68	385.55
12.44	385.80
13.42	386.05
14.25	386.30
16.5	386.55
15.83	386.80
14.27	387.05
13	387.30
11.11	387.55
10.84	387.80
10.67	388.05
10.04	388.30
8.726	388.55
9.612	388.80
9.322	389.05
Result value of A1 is 14.7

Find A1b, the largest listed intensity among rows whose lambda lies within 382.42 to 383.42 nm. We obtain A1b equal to 8.831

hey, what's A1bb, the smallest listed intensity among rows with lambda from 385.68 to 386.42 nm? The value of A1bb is 12.44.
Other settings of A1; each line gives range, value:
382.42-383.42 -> 8.67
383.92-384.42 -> 9.63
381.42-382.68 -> 7.53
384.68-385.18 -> 10.1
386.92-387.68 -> 12.8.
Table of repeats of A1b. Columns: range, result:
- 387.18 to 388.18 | 13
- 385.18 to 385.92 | 12.44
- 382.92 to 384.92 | 10.6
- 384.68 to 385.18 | 10.28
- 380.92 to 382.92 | 8.575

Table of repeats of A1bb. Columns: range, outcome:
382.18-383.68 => 8.14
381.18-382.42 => 6.385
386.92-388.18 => 10.67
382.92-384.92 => 7.73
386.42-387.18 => 14.27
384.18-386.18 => 9.972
